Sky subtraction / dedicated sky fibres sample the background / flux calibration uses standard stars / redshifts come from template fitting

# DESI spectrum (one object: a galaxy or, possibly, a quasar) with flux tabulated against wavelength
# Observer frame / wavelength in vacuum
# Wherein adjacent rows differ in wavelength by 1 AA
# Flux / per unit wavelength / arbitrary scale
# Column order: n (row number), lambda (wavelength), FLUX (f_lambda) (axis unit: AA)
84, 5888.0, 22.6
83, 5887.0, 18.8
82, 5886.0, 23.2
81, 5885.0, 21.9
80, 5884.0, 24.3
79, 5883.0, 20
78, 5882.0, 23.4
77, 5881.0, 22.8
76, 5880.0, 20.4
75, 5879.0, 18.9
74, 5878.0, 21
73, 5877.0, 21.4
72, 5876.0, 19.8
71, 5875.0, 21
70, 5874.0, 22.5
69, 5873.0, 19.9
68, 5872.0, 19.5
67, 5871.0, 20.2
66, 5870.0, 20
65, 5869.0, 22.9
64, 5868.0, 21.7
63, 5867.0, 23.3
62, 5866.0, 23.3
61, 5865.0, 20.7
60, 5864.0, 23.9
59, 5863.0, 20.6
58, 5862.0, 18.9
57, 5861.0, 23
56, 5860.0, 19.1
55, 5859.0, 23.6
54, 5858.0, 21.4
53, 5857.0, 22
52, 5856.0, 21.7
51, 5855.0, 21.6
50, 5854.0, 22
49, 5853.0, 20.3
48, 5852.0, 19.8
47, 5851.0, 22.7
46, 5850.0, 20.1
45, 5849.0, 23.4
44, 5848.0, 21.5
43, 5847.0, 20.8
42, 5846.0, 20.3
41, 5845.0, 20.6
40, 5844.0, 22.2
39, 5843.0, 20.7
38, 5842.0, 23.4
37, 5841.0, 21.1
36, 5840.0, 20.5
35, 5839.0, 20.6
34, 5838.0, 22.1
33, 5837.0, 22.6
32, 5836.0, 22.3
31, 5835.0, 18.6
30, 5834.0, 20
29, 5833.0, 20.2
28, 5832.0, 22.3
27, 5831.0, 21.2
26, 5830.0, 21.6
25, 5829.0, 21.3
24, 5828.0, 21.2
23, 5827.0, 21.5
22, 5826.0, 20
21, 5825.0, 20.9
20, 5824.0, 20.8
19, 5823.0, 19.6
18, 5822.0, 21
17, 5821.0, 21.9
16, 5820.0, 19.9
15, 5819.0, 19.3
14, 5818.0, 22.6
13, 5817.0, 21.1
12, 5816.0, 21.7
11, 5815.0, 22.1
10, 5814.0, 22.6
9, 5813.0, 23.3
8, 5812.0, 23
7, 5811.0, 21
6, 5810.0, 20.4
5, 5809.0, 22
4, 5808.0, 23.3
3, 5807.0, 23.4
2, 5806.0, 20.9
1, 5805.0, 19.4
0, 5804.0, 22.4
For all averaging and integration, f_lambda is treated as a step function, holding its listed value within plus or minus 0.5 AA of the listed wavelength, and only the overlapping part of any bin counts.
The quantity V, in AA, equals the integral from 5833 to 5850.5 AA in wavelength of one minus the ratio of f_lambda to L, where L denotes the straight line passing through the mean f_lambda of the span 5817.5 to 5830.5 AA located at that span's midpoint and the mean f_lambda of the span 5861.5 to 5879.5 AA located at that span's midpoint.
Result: -0.2 AA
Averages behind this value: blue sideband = 20.9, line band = 21.2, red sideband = 21.1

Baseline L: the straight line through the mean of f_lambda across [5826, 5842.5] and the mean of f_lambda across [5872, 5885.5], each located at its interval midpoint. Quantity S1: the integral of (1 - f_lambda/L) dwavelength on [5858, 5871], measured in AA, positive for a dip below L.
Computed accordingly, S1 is -0.26 AA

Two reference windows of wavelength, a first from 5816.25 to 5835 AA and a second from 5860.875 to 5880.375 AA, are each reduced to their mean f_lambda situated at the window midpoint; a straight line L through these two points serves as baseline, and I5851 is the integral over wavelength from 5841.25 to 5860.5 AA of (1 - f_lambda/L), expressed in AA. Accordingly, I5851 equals -0.39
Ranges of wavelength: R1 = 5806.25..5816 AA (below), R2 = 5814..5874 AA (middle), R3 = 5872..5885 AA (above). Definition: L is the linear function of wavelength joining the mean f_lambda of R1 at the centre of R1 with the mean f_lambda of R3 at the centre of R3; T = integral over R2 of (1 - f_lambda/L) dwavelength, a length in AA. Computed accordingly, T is 1.4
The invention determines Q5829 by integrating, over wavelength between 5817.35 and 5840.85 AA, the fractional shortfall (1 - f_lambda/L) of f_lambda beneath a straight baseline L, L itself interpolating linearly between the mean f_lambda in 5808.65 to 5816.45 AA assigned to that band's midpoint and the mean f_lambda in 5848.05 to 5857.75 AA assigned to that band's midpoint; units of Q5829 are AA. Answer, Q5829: 0.9 AA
